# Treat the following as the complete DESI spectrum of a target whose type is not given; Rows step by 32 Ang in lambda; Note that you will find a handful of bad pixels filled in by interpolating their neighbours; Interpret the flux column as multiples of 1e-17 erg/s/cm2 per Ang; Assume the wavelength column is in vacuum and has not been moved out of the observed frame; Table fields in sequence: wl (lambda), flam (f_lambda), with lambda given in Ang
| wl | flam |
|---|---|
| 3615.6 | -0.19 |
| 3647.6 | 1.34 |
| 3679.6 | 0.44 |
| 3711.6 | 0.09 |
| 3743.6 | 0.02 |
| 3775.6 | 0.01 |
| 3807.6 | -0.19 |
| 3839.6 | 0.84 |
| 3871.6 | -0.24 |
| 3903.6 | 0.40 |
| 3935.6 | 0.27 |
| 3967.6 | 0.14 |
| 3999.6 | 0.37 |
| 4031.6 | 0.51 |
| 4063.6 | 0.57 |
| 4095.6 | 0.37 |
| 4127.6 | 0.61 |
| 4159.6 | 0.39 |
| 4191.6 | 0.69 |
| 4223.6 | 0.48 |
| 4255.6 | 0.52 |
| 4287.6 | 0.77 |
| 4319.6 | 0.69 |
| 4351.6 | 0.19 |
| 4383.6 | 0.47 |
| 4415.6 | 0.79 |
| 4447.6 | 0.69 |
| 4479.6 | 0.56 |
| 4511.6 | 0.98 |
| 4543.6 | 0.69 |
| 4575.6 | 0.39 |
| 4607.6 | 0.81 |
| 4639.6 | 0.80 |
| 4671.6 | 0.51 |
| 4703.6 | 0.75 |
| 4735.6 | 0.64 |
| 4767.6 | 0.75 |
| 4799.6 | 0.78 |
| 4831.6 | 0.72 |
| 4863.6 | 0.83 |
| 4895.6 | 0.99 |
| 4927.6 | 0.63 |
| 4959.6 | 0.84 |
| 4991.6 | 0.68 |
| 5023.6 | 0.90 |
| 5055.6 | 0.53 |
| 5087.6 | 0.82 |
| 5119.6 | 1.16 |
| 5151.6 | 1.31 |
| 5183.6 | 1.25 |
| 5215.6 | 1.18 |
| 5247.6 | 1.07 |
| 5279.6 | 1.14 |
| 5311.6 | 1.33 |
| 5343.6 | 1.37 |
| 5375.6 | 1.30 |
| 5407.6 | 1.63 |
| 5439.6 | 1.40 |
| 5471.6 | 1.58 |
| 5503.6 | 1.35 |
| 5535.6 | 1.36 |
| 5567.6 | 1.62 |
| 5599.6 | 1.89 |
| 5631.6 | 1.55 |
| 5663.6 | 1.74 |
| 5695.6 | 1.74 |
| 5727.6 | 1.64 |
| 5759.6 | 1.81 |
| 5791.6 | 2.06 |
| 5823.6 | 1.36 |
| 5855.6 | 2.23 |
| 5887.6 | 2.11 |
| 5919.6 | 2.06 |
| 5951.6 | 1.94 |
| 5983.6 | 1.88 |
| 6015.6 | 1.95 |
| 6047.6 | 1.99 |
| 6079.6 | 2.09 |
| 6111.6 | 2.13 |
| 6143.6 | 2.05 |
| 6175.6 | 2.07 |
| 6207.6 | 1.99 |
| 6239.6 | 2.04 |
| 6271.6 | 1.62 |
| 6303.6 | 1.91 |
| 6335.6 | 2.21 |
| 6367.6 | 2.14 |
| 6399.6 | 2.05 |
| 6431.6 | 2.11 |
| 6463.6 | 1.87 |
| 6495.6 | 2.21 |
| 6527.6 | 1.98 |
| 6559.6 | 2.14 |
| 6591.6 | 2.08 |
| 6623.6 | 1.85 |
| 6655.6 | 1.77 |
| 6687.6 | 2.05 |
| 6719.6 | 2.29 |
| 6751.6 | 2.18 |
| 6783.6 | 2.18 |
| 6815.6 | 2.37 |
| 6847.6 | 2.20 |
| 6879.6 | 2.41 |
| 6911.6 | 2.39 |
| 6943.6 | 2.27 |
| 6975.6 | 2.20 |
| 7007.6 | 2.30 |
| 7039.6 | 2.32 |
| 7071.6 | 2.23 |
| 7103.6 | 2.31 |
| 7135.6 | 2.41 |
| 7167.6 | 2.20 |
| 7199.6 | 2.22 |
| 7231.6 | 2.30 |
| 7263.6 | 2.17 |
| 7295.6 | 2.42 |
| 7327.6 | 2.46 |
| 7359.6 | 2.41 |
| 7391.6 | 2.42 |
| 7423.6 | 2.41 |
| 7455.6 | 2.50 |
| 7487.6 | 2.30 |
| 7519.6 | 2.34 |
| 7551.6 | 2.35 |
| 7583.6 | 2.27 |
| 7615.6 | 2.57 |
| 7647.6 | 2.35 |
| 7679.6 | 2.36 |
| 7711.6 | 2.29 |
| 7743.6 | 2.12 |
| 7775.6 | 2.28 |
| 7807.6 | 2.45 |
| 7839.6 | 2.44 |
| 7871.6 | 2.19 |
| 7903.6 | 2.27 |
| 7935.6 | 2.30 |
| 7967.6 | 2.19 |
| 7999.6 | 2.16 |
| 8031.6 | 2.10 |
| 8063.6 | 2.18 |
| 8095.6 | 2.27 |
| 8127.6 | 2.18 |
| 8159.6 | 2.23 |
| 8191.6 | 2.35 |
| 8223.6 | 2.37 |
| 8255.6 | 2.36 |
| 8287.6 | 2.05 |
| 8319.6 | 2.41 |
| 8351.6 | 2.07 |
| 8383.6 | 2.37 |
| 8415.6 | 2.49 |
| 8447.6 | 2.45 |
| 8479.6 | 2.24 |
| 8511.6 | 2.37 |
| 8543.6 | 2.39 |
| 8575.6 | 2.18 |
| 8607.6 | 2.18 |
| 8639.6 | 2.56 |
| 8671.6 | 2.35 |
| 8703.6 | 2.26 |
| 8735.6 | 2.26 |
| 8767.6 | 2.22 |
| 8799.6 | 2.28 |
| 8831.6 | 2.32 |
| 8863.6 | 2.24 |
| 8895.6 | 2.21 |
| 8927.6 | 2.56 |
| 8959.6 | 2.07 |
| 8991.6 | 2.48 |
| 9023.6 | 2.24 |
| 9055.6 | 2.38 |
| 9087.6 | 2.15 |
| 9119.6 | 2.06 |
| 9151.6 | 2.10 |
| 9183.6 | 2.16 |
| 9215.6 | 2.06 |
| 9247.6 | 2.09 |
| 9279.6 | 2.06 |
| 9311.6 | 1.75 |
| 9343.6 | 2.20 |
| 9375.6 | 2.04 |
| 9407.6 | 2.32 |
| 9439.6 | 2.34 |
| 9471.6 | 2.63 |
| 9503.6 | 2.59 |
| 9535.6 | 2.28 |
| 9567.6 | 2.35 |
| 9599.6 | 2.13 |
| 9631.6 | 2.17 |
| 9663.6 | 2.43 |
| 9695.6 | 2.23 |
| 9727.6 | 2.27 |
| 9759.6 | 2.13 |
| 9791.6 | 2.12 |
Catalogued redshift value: 0.284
